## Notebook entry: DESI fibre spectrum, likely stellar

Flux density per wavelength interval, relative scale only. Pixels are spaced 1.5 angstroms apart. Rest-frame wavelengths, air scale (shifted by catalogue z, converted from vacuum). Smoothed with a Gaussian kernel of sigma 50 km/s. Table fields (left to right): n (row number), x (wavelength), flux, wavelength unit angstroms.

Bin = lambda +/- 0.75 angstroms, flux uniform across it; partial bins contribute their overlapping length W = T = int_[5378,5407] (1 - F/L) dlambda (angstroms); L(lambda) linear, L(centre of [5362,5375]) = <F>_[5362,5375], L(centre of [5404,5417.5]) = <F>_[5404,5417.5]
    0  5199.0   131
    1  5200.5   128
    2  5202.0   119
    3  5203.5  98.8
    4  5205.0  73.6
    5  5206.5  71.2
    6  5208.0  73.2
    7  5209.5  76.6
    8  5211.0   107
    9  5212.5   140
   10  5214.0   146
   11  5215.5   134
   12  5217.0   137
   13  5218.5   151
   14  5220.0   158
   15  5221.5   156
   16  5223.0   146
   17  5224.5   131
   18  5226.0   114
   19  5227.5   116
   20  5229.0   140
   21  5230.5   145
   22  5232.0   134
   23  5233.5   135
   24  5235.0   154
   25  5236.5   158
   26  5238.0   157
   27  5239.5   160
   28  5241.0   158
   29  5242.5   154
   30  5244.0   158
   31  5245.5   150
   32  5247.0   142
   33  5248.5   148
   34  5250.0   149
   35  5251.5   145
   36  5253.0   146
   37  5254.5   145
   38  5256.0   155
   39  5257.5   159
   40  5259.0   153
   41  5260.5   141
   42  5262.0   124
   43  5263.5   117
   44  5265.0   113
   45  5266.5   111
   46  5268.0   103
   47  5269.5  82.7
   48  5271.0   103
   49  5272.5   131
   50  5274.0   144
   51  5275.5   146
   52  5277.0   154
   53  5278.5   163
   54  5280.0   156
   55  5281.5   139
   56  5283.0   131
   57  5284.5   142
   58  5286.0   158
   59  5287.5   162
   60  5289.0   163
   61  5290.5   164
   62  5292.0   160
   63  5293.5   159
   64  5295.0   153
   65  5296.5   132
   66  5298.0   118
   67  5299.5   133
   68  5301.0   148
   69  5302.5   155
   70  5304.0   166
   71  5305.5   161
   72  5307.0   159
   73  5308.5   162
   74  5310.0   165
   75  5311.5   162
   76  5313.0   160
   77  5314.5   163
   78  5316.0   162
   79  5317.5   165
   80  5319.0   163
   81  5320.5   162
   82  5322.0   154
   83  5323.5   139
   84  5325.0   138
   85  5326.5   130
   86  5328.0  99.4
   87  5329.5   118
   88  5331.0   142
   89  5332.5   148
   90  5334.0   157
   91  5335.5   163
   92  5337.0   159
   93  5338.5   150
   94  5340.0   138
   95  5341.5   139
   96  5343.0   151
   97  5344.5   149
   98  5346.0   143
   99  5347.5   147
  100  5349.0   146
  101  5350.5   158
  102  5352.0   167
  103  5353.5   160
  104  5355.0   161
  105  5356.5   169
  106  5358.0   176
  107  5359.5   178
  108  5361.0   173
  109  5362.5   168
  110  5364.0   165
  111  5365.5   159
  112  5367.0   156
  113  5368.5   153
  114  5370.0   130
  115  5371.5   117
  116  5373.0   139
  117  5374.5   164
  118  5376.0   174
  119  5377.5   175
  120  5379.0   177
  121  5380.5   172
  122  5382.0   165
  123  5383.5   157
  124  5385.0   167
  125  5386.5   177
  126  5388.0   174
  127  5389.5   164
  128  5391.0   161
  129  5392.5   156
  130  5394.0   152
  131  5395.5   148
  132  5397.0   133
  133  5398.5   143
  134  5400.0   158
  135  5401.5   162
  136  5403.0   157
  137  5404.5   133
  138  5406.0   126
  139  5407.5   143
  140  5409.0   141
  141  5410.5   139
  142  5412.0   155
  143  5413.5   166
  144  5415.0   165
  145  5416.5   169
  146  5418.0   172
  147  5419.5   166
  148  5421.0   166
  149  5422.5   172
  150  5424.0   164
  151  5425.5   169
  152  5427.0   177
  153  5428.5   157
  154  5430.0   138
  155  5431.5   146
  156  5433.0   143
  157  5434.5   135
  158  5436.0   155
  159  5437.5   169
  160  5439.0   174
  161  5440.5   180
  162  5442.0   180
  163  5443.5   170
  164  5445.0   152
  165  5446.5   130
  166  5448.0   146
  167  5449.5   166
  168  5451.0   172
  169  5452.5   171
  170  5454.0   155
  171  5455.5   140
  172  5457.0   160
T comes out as -1.5 angstroms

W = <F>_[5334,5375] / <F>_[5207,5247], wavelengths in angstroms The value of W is 1.1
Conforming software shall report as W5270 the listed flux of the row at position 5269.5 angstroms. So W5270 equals 82.7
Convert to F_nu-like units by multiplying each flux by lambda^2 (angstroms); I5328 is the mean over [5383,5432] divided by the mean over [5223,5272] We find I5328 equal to 1.2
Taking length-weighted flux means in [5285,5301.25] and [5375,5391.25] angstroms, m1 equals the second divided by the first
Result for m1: 1.13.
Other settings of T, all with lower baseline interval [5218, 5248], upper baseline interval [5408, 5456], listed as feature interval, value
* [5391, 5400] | 0.48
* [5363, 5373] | 0.54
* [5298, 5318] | -0.79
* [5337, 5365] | -0.69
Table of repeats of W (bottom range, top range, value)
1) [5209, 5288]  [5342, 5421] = 1.13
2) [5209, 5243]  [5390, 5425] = 1.10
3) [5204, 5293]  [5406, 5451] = 1.16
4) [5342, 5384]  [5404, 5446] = 0.99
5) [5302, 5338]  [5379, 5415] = 1.02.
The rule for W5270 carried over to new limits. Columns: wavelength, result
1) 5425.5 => 169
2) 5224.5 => 131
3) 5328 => 99.4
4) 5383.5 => 157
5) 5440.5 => 180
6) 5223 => 146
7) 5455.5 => 140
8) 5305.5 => 161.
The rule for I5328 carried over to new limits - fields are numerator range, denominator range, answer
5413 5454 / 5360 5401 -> 1.04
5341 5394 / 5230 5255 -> 1.12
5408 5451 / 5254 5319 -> 1.16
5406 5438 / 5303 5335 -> 1.08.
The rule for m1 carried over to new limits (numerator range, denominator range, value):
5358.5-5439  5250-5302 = 1.13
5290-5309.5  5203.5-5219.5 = 1.36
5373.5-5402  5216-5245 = 1.11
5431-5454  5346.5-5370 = 0.99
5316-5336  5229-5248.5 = 0.97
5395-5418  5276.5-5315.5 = 0.98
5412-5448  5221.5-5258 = 1.10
